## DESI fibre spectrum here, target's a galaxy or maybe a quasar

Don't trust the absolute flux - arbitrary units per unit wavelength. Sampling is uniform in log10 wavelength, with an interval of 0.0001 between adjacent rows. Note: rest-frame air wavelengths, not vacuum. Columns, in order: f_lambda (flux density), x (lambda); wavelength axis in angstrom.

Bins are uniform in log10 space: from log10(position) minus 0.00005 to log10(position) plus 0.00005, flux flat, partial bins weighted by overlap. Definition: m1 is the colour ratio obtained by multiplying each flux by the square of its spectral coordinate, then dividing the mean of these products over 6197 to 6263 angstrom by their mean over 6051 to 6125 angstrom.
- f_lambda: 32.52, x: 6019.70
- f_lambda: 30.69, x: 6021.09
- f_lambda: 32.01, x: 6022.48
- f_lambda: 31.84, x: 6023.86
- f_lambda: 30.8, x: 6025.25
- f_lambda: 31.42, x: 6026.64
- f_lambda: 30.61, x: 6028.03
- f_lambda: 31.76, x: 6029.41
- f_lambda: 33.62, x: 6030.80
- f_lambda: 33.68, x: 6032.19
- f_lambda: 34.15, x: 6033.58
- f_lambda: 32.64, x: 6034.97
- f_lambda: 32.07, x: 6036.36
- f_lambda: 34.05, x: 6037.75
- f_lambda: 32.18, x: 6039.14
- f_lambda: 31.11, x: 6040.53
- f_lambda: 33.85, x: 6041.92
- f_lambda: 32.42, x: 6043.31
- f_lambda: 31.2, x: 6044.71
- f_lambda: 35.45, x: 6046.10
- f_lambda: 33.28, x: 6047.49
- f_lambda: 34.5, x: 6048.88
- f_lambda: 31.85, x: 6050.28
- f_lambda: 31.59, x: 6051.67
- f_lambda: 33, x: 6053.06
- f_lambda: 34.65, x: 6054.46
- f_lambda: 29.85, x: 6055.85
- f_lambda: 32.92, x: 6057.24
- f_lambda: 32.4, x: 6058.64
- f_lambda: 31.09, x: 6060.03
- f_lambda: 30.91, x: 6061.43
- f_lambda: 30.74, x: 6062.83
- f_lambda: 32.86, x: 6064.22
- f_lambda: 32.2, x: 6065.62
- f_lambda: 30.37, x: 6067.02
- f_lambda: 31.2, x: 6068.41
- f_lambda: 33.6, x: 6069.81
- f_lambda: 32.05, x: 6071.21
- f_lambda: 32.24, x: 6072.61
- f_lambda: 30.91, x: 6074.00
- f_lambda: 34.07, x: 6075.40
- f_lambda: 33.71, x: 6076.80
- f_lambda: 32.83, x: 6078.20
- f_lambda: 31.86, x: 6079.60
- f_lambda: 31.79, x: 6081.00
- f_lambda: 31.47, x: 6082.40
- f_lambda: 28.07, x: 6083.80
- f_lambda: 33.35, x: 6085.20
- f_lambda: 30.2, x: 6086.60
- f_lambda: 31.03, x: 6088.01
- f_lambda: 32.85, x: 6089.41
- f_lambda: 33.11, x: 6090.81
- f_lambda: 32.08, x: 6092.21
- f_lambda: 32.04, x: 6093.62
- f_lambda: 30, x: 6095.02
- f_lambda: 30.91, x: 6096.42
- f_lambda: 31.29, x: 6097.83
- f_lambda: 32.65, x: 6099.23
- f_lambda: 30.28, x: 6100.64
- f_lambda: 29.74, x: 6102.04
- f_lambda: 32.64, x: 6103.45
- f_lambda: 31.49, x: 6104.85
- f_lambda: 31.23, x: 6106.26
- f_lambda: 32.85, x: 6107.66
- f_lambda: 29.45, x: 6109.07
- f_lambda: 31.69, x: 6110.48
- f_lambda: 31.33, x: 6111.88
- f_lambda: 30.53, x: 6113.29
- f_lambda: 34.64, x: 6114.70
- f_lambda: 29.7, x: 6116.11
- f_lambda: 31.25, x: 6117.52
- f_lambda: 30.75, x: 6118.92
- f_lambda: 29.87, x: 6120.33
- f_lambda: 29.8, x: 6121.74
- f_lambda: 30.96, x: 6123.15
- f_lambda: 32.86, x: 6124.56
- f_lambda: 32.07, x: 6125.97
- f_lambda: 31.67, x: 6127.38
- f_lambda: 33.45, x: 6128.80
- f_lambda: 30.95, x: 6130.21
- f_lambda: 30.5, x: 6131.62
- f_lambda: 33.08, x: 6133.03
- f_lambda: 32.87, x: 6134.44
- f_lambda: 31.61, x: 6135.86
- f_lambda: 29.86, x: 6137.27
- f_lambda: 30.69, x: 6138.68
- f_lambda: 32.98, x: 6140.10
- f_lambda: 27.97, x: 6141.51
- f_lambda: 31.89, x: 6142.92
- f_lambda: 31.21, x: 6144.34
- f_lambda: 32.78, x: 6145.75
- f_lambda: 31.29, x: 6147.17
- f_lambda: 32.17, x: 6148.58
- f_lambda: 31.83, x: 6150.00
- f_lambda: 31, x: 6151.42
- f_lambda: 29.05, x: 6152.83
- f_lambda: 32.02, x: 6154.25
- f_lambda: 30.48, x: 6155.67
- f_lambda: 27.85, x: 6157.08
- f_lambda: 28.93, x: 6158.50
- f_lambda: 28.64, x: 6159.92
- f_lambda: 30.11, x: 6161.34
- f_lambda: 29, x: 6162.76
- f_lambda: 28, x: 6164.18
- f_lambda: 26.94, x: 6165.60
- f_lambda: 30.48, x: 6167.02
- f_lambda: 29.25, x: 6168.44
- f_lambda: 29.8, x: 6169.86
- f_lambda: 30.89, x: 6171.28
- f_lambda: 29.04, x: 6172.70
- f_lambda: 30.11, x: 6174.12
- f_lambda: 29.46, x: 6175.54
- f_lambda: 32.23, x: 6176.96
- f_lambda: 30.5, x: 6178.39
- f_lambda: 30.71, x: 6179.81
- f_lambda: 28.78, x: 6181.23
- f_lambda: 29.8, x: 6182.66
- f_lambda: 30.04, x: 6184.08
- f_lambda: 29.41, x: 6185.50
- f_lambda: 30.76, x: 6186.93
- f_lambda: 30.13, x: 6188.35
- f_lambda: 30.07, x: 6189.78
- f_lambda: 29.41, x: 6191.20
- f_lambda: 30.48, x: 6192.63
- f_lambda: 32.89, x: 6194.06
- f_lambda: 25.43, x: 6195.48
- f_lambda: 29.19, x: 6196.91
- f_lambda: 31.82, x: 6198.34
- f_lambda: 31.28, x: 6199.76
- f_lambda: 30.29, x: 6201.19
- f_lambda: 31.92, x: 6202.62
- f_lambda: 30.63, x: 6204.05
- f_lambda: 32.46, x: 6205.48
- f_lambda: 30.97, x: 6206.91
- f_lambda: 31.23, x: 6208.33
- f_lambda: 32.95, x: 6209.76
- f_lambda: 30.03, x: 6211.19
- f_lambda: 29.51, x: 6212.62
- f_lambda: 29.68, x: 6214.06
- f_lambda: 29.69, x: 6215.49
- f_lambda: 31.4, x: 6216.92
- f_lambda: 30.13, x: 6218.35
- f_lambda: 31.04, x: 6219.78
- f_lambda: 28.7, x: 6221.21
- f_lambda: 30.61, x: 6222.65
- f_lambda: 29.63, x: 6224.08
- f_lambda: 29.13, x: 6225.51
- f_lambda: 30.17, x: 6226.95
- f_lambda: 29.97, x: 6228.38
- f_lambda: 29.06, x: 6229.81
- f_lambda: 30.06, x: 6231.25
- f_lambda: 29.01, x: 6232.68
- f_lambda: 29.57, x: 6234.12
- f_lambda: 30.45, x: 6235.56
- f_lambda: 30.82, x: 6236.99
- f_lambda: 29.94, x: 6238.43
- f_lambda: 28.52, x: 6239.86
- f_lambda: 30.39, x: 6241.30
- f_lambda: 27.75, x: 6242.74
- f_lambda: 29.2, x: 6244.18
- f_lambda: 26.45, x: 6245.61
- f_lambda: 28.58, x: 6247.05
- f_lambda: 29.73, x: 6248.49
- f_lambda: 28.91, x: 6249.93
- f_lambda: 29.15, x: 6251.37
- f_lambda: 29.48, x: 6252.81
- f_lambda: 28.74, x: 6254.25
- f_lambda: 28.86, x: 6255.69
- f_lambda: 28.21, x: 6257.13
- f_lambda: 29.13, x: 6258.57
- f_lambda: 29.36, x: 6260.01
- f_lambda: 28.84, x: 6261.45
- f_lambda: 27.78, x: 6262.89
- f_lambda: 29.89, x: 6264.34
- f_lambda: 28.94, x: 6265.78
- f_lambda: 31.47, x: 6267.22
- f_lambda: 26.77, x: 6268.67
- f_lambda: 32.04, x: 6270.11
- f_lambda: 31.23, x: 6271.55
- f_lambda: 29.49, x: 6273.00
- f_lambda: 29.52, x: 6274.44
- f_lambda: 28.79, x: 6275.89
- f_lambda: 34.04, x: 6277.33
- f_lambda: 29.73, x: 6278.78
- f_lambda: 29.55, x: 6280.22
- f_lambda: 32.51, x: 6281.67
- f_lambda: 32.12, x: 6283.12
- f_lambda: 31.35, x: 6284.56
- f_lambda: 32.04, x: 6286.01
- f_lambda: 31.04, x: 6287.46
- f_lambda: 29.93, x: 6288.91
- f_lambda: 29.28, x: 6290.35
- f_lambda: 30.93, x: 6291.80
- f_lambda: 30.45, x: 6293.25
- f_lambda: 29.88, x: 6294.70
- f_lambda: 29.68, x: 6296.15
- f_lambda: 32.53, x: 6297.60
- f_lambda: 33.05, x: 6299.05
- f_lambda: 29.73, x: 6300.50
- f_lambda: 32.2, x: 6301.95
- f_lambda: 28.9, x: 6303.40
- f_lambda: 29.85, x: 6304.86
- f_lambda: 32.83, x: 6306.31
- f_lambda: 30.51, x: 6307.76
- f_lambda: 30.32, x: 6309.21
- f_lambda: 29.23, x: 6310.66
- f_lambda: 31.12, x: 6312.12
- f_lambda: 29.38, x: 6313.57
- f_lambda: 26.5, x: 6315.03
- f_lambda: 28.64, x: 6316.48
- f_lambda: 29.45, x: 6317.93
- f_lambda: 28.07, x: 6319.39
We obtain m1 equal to 0.99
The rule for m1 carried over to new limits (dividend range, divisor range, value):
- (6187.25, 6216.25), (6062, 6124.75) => 1.00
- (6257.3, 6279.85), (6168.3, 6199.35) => 1.02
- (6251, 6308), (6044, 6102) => 1.01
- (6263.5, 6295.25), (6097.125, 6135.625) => 1.02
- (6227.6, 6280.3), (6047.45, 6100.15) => 0.98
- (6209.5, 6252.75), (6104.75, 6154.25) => 0.98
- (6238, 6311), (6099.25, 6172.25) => 1.02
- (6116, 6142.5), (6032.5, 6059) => 0.98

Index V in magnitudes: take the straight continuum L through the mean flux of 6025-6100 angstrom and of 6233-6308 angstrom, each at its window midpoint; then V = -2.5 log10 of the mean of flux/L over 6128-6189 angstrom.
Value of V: 0.03 mag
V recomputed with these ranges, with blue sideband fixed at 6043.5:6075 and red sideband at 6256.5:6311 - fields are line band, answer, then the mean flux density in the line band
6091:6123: 0.02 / 31.2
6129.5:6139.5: 0.01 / 31.4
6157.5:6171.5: 0.08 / 29.1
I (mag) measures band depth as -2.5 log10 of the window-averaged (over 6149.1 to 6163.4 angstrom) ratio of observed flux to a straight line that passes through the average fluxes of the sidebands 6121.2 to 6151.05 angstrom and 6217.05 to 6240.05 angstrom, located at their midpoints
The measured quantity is 0.045 mag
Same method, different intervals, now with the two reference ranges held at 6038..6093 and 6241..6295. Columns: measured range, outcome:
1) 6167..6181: 0.02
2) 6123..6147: -0.01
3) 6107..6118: 0.01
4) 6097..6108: 0.01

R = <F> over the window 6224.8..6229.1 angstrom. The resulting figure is 29.8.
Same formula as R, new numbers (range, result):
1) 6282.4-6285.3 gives 31.8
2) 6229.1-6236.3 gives 29.6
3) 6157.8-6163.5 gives 29.1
